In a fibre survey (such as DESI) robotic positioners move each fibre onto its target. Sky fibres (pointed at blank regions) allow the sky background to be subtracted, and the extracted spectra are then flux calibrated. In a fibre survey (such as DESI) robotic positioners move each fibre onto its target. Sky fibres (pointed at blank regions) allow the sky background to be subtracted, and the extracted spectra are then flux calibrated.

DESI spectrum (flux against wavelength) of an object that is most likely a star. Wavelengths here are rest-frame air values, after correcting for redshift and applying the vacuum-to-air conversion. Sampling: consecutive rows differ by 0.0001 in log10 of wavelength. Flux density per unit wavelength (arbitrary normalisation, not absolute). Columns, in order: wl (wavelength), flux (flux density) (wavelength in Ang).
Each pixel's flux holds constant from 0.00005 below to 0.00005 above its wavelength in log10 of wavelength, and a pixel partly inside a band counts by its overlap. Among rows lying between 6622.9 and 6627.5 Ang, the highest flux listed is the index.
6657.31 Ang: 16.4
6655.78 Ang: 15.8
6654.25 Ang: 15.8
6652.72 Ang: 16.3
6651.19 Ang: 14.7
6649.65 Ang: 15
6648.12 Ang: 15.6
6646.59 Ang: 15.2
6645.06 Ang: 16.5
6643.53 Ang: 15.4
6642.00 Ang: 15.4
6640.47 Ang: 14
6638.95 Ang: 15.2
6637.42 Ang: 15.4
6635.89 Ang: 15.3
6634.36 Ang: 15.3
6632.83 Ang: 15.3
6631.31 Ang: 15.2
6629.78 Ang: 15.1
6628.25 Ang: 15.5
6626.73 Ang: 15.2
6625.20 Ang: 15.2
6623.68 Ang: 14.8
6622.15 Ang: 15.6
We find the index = 15.2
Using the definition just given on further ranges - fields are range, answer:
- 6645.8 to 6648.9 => 15.6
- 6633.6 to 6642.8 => 15.4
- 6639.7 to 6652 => 16.5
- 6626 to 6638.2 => 15.5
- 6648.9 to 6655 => 16.3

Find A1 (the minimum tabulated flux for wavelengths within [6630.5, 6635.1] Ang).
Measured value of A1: 15.2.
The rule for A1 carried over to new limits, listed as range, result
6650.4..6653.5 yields 14.7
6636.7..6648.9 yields 14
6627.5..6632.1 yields 15.1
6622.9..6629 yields 14.8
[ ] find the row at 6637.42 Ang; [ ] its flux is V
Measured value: 15.4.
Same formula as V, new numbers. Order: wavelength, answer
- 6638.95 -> 15.2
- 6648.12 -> 15.6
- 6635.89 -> 15.3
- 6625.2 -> 15.2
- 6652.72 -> 16.3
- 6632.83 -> 15.3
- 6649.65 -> 15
